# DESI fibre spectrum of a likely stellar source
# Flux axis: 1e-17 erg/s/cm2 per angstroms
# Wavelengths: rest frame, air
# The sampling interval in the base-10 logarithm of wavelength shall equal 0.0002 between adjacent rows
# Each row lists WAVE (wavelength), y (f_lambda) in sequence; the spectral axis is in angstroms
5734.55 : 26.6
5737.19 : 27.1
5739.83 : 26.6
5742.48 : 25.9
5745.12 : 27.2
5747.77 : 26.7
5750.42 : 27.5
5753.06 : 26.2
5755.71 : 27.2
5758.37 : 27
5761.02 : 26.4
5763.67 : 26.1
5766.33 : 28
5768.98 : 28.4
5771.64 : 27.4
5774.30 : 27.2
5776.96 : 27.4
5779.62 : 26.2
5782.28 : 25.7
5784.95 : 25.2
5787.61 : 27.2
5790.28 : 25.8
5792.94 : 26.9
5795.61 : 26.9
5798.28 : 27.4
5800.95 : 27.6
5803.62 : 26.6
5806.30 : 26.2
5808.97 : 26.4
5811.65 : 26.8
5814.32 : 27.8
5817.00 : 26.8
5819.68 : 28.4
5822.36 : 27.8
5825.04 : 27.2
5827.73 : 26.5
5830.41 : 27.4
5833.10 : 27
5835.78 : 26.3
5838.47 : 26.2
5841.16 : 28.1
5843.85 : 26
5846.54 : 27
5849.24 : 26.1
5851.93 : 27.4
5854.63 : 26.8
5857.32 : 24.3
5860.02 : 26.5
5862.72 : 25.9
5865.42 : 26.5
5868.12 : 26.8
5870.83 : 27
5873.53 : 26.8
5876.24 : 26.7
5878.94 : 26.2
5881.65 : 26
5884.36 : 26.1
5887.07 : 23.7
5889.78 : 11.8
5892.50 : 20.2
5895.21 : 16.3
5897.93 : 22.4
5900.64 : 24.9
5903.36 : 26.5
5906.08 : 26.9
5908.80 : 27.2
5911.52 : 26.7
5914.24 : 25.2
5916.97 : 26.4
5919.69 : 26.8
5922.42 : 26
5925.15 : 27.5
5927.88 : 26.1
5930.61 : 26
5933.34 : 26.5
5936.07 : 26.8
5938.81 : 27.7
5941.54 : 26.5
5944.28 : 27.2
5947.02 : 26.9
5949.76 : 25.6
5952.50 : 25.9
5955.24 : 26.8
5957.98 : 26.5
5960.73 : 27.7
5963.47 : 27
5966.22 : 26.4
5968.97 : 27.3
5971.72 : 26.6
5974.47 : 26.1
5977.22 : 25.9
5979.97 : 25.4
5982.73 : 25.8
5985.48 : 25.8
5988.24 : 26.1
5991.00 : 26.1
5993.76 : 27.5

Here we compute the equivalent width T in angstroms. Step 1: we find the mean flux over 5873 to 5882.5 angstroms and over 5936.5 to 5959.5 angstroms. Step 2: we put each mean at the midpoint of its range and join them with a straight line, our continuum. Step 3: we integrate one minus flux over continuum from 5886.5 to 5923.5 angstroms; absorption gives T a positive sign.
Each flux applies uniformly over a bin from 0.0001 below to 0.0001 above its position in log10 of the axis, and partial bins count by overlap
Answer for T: 4.02 angstroms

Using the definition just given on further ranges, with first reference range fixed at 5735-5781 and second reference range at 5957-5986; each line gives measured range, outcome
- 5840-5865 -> 0.26 angstroms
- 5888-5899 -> 3.65 angstroms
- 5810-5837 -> -0.40 angstroms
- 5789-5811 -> 0.11 angstroms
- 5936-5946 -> -0.22 angstroms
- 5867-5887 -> 0.25 angstroms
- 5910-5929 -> 0.11 angstroms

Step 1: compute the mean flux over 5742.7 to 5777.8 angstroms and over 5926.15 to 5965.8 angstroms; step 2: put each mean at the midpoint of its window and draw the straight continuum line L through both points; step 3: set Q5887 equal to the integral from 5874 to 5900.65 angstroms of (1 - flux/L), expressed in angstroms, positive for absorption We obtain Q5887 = 4.3 angstroms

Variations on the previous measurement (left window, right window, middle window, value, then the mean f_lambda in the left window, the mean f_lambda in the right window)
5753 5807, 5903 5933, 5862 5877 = 0.0 angstroms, 26.8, 26.5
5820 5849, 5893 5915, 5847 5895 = 1.5 angstroms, 27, 24.3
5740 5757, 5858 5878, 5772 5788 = 0.1 angstroms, 26.8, 26.5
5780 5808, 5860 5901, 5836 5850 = -0.9 angstroms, 26.5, 23.9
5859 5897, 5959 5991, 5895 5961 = -2.3 angstroms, 24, 26.4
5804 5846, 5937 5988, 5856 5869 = 0.4 angstroms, 27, 26.5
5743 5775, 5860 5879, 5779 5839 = 0.1 angstroms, 27.1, 26.6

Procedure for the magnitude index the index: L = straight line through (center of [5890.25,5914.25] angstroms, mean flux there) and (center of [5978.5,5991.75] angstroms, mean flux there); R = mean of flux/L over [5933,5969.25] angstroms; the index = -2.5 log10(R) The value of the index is -0.08 mag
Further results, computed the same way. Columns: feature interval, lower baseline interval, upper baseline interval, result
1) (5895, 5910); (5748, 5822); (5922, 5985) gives 0.09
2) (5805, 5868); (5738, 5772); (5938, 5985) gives 0.00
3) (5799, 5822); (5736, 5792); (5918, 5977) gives -0.01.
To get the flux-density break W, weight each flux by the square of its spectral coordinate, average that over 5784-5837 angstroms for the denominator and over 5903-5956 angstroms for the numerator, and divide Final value 1.03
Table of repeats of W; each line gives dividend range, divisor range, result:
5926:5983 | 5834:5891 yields 1.07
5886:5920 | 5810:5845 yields 0.89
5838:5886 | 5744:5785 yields 1.02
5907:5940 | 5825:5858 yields 1.02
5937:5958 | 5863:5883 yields 1.03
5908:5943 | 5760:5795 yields 1.04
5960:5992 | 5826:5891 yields 1.06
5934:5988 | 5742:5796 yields 1.06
